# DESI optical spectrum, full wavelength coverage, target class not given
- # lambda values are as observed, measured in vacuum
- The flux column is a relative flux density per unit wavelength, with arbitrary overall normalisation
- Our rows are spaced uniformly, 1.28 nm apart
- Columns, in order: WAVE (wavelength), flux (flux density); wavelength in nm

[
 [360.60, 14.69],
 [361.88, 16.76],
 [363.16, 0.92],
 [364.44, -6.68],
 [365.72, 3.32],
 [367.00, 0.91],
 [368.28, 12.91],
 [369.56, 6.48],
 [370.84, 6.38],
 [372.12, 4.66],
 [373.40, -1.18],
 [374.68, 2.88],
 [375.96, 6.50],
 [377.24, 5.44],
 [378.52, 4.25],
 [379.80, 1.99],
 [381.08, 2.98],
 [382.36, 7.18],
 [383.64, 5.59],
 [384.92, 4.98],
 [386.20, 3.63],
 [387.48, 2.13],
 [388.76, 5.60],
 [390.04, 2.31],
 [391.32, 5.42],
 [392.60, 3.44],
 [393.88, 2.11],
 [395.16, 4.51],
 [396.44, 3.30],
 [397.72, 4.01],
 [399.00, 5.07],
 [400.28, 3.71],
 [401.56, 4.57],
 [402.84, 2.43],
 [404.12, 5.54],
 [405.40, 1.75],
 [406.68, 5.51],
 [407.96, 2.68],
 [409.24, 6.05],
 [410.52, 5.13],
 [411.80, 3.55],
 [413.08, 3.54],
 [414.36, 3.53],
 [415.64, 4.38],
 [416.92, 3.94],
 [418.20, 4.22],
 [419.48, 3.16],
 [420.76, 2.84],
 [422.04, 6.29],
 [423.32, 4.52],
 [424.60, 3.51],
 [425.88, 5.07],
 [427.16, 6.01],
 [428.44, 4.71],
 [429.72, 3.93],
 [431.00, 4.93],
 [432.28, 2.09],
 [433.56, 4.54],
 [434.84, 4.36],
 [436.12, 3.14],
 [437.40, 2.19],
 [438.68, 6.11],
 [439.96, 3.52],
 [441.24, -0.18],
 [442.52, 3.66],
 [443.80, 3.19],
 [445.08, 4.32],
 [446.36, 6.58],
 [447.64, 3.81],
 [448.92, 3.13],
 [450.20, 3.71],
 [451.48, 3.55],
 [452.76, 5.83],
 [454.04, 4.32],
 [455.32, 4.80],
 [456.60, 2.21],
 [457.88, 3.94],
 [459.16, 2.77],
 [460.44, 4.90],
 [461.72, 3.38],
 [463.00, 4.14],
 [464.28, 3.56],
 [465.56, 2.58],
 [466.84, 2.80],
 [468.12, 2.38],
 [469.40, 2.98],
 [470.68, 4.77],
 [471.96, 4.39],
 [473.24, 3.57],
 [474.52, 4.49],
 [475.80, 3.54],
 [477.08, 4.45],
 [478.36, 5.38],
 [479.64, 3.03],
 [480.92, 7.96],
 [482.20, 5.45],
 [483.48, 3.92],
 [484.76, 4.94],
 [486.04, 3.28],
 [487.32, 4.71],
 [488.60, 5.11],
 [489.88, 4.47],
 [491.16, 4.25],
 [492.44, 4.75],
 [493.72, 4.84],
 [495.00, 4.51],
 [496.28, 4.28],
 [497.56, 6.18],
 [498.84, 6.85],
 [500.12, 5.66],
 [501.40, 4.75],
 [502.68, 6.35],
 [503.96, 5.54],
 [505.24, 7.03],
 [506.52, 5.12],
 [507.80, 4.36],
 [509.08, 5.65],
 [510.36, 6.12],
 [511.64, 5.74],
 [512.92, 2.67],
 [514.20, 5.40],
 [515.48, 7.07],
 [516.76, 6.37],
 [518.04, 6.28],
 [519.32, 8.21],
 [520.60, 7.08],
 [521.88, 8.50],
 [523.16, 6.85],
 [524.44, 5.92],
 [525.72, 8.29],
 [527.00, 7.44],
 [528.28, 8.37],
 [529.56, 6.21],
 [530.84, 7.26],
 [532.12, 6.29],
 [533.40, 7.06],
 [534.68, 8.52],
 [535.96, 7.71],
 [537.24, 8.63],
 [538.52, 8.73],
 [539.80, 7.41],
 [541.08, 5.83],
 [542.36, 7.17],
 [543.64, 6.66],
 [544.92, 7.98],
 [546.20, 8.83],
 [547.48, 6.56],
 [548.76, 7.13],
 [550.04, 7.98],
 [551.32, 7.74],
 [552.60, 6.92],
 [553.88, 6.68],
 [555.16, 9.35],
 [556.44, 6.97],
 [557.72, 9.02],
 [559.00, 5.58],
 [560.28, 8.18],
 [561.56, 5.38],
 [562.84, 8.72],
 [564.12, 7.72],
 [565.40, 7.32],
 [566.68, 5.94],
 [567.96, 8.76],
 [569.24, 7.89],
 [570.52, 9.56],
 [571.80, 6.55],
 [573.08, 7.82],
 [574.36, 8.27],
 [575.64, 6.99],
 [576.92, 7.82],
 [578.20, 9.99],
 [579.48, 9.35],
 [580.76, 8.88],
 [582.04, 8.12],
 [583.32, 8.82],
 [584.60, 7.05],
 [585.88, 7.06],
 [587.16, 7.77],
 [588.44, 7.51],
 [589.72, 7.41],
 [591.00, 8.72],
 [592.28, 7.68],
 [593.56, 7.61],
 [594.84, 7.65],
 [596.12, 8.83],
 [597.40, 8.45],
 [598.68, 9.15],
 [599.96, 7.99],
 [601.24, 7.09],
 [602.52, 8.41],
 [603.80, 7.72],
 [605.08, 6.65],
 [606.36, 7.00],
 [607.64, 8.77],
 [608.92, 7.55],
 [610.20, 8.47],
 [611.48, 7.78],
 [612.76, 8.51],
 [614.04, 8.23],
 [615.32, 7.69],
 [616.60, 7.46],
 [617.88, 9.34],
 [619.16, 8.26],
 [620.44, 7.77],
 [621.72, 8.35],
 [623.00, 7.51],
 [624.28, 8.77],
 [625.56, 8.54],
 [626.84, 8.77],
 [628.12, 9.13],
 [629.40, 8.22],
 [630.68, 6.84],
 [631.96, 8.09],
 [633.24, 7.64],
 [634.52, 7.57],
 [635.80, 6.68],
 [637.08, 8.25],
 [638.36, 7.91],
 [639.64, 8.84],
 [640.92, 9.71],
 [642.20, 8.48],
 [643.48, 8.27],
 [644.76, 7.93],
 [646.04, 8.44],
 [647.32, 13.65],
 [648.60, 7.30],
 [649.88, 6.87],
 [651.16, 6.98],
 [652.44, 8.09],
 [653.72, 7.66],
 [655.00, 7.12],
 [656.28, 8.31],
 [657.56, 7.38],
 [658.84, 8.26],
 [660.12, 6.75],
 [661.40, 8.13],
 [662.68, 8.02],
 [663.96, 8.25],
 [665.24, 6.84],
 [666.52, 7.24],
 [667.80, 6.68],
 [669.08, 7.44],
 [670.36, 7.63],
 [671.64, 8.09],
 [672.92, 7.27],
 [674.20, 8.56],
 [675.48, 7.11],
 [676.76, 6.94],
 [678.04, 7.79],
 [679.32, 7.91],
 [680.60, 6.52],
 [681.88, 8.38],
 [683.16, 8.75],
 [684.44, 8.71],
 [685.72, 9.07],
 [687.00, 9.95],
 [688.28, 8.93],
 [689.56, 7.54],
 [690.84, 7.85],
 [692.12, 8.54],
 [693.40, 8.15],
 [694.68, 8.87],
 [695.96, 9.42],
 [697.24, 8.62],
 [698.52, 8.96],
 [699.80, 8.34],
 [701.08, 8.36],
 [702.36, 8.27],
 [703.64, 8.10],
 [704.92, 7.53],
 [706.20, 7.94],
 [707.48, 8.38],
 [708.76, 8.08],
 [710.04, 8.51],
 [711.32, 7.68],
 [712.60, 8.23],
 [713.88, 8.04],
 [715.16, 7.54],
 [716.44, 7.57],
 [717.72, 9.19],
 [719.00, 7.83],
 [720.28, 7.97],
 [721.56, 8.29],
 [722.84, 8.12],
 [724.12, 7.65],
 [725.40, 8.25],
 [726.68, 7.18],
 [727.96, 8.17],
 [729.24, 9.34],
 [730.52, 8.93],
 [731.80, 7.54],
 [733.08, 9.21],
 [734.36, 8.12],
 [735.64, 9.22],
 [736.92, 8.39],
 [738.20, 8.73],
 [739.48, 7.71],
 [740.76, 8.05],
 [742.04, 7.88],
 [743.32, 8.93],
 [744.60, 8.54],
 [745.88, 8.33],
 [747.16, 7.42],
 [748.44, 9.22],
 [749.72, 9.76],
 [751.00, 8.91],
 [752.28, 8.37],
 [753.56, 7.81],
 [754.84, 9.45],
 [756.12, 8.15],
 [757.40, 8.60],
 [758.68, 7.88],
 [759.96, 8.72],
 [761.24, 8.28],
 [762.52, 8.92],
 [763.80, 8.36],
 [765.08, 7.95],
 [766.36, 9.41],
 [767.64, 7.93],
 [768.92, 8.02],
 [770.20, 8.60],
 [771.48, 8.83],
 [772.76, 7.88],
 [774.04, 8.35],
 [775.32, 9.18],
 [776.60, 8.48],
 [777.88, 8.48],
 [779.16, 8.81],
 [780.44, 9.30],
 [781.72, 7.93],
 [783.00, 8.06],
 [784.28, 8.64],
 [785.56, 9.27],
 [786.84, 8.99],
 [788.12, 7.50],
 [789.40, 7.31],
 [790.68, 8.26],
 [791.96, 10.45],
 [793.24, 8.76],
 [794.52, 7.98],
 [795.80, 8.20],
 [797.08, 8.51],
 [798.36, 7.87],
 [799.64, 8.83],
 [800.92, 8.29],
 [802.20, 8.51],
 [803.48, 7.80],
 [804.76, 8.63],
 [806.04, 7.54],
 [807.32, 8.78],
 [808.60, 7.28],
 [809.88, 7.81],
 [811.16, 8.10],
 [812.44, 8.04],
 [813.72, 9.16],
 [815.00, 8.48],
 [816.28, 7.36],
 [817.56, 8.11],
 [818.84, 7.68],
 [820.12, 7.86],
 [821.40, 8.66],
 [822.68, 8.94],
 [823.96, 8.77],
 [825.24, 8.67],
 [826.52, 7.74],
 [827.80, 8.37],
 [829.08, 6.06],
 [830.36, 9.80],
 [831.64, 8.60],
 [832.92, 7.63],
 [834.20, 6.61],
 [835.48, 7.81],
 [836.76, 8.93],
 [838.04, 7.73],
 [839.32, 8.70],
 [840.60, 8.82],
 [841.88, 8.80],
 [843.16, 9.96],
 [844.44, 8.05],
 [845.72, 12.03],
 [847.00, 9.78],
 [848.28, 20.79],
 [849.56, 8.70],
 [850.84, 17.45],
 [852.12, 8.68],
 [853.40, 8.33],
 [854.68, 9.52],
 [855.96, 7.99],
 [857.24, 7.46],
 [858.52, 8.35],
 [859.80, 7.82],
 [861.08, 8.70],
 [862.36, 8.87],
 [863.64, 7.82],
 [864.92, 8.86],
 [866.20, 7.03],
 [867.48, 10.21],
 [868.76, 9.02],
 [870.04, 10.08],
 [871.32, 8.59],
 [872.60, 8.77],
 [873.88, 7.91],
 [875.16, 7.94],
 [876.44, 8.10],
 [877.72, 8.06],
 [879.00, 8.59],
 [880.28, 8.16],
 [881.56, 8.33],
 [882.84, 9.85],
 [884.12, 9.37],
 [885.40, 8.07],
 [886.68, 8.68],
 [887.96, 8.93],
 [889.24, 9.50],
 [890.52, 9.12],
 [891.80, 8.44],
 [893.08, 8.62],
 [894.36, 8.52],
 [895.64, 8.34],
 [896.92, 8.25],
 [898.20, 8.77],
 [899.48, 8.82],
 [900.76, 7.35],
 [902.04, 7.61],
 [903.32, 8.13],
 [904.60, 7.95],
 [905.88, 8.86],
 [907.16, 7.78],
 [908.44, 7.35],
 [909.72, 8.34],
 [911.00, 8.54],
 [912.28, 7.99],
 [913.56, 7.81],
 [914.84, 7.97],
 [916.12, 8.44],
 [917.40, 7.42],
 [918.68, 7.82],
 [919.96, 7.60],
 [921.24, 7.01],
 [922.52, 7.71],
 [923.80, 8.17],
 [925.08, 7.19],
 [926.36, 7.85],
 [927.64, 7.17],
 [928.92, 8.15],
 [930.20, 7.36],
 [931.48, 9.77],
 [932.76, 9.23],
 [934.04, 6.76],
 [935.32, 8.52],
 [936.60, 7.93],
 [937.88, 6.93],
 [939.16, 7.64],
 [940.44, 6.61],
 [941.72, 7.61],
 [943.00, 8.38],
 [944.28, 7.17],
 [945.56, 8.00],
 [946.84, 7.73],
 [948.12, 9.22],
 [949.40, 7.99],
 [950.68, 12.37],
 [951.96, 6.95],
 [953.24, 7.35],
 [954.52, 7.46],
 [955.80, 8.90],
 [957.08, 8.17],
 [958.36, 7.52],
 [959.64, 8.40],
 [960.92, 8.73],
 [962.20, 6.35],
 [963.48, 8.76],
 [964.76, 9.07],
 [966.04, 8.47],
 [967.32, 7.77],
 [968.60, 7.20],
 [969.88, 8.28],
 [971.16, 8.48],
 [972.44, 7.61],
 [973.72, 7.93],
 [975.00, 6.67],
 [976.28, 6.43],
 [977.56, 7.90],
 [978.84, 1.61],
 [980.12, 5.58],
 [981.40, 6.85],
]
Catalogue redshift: 0.292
